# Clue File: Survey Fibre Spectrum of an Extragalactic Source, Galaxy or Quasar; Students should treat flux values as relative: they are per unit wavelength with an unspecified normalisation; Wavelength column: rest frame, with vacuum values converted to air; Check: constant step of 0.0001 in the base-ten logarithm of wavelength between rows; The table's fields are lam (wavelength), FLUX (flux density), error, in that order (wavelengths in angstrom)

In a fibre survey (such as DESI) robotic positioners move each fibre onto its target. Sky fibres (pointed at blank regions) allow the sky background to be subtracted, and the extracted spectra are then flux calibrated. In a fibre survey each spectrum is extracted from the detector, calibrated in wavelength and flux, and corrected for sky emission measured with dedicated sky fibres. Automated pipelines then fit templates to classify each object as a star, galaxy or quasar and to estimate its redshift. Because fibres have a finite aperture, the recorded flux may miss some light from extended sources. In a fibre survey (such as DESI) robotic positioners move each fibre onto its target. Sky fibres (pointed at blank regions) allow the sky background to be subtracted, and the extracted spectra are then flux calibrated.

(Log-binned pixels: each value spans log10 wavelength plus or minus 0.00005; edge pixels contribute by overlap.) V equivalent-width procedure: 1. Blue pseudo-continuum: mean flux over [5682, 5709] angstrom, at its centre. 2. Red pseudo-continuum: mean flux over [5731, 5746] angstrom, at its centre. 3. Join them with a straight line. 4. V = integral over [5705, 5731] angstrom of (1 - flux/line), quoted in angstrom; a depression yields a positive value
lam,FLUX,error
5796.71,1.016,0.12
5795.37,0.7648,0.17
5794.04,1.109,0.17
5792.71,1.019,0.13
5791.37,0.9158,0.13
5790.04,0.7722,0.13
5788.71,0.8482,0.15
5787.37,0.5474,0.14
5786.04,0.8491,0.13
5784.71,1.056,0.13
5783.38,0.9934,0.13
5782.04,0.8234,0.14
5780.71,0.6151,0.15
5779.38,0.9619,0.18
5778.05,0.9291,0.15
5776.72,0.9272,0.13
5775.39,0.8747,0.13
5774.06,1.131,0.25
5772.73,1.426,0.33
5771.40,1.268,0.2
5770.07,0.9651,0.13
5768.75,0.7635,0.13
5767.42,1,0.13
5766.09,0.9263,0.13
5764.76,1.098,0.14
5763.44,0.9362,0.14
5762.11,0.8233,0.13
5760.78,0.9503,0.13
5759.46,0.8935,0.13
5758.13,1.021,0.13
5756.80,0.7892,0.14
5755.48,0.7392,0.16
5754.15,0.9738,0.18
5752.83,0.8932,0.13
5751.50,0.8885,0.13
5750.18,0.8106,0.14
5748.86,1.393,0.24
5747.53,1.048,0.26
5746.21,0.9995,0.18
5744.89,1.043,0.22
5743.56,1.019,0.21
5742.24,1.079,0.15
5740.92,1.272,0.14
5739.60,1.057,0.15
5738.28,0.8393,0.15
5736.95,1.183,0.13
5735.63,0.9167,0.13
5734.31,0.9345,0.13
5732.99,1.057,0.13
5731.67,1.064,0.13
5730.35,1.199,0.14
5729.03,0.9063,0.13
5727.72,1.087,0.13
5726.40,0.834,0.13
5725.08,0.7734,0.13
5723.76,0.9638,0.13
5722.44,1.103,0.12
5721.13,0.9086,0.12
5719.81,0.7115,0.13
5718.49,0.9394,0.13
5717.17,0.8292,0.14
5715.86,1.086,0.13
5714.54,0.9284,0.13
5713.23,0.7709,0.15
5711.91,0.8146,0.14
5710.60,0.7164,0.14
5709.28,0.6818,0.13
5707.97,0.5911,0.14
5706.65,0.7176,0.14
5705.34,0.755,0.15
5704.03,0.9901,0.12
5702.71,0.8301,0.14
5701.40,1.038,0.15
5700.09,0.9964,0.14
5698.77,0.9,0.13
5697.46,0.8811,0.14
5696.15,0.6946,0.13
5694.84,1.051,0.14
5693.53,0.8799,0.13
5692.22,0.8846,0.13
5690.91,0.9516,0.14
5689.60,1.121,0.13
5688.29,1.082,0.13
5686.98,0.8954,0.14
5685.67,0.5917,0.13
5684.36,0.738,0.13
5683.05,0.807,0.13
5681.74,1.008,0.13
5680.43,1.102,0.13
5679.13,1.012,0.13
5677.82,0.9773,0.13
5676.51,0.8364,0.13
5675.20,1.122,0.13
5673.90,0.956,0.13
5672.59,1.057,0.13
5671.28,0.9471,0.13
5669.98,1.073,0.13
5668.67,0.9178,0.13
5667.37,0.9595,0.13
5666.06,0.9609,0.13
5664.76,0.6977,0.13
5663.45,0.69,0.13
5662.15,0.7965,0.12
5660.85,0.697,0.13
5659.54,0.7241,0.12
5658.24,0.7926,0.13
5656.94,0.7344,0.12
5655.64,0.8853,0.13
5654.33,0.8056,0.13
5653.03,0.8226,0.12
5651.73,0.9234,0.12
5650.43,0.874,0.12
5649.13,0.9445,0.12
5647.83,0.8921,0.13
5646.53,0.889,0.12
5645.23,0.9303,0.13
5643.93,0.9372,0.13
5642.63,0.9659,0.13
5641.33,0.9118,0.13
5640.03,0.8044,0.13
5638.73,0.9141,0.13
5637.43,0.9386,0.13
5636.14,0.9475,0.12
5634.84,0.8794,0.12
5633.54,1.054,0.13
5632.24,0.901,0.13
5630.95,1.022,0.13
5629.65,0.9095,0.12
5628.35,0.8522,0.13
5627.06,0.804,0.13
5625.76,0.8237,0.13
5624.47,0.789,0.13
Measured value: 2.6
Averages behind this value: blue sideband 0.869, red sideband 1.04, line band 0.867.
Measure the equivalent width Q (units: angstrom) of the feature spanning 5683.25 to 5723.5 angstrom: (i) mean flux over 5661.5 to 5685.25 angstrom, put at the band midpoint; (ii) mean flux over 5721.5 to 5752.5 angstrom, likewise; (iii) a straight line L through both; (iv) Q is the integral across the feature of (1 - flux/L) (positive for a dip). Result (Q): 4.1 angstrom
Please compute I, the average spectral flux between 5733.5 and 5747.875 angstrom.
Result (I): 1.04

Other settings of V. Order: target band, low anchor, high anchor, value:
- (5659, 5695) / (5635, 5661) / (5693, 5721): -2.15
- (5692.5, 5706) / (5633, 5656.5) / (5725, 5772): 0.66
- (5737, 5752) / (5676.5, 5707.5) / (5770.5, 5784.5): -1.36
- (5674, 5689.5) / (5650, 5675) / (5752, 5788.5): -1.02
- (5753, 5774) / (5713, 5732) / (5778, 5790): -2.47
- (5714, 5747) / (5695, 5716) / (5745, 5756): -2.75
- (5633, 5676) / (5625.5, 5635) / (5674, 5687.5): 0.89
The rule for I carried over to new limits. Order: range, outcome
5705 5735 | 0.887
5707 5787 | 0.949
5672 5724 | 0.897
